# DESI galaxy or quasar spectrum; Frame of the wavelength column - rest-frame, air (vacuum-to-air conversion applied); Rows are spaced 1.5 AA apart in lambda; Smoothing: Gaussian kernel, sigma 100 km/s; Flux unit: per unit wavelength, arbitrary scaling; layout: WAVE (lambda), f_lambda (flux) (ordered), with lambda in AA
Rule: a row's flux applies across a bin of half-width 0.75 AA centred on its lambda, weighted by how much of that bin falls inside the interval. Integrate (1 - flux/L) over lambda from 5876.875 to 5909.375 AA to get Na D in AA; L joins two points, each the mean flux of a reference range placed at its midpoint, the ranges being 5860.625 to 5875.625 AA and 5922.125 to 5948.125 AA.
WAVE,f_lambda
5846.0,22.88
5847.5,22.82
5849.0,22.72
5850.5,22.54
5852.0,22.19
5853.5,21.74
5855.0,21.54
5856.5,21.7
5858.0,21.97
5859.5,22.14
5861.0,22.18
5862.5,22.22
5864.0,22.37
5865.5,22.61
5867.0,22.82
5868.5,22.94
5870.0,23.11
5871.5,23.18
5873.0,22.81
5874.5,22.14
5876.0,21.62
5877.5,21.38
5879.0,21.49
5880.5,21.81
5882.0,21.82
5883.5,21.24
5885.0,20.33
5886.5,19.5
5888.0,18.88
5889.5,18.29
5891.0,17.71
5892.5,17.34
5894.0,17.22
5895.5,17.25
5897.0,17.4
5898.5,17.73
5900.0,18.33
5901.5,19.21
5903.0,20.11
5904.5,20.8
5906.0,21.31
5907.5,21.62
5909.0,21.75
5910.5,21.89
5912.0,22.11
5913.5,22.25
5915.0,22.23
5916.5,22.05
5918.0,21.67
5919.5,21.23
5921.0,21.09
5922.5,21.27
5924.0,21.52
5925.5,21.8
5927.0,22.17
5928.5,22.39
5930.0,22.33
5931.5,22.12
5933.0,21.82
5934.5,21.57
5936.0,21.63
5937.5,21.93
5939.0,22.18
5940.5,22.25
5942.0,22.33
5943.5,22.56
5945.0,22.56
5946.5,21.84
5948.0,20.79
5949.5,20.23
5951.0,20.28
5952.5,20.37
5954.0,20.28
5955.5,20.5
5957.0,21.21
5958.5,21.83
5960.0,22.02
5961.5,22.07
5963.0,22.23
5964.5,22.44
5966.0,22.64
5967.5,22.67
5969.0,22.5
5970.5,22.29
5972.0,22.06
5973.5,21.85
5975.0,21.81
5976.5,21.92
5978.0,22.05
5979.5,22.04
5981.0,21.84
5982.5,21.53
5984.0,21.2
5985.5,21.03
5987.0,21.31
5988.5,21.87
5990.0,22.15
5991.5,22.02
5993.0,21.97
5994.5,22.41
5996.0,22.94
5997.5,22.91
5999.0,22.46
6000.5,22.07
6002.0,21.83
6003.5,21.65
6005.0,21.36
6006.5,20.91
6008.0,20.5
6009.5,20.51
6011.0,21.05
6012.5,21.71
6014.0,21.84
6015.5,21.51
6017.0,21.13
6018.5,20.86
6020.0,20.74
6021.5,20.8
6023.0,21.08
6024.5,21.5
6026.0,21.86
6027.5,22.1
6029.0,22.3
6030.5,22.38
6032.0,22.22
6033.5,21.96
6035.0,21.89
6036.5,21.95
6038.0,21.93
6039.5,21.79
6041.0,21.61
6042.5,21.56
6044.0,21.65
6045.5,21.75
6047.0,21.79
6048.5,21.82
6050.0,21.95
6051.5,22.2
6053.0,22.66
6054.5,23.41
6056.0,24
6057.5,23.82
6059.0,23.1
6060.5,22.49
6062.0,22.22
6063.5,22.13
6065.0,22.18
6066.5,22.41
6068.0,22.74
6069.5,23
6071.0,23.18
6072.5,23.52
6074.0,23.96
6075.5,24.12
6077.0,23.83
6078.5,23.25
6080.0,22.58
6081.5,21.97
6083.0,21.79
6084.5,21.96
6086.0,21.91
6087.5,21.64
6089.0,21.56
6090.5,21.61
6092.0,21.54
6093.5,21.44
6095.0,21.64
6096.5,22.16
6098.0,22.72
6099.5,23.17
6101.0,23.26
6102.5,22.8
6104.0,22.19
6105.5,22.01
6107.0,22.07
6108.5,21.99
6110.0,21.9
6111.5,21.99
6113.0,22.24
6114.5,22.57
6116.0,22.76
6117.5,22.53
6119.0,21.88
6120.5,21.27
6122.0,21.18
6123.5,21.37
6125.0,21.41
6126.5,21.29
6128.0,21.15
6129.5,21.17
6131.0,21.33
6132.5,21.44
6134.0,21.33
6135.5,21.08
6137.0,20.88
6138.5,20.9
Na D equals 4.0 AA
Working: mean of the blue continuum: 22.6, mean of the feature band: 19.6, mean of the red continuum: 22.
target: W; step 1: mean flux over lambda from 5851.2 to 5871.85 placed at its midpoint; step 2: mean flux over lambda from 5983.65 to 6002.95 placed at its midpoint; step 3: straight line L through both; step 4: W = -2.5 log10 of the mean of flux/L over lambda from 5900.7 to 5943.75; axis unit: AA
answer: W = 0.02 mag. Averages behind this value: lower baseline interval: 22.3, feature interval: 21.7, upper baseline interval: 22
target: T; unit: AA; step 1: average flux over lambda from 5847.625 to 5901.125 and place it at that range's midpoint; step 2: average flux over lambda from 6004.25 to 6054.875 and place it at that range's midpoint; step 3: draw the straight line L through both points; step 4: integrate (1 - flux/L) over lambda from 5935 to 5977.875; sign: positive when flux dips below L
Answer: -0.9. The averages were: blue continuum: 20.9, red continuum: 21.6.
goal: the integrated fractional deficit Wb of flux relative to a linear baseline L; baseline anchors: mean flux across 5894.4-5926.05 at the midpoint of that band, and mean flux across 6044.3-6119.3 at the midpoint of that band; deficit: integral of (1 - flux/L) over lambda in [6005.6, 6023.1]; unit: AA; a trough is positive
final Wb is 0.6 AA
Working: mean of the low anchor 20.7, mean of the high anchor 22.5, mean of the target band 21.1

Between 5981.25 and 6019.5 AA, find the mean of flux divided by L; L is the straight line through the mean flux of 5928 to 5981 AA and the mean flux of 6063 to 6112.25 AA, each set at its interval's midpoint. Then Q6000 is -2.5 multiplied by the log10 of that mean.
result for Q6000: 0.02 mag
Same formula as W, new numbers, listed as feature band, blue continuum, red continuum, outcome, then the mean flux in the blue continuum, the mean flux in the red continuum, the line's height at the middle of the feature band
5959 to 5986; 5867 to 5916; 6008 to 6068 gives -0.03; 20.6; 21.9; 21.3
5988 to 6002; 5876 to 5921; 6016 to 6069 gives -0.04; 20.2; 22.1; 21.5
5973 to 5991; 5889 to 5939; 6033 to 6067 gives -0.01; 20.7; 22.3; 21.5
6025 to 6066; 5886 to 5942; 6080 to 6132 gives -0.04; 20.7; 21.9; 21.5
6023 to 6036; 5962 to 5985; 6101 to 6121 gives 0.01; 22.1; 22.2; 22.1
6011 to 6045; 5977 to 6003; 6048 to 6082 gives 0.04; 22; 22.9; 22.4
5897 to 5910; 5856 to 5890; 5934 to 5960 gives 0.08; 21.7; 21.4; 21.6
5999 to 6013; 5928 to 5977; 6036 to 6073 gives 0.04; 21.8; 22.4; 22.1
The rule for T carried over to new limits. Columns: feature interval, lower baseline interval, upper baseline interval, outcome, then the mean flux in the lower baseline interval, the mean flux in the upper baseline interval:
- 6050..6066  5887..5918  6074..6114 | -0.7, 19.8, 22.3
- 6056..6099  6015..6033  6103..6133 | -1.7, 21.5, 21.8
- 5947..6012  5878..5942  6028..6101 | -0.5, 20.8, 22.4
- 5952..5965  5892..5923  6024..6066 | -0.3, 20.3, 22.2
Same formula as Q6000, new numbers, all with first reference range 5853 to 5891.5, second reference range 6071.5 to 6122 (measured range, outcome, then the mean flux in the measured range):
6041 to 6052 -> 0.018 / 21.8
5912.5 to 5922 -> -0.002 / 21.8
